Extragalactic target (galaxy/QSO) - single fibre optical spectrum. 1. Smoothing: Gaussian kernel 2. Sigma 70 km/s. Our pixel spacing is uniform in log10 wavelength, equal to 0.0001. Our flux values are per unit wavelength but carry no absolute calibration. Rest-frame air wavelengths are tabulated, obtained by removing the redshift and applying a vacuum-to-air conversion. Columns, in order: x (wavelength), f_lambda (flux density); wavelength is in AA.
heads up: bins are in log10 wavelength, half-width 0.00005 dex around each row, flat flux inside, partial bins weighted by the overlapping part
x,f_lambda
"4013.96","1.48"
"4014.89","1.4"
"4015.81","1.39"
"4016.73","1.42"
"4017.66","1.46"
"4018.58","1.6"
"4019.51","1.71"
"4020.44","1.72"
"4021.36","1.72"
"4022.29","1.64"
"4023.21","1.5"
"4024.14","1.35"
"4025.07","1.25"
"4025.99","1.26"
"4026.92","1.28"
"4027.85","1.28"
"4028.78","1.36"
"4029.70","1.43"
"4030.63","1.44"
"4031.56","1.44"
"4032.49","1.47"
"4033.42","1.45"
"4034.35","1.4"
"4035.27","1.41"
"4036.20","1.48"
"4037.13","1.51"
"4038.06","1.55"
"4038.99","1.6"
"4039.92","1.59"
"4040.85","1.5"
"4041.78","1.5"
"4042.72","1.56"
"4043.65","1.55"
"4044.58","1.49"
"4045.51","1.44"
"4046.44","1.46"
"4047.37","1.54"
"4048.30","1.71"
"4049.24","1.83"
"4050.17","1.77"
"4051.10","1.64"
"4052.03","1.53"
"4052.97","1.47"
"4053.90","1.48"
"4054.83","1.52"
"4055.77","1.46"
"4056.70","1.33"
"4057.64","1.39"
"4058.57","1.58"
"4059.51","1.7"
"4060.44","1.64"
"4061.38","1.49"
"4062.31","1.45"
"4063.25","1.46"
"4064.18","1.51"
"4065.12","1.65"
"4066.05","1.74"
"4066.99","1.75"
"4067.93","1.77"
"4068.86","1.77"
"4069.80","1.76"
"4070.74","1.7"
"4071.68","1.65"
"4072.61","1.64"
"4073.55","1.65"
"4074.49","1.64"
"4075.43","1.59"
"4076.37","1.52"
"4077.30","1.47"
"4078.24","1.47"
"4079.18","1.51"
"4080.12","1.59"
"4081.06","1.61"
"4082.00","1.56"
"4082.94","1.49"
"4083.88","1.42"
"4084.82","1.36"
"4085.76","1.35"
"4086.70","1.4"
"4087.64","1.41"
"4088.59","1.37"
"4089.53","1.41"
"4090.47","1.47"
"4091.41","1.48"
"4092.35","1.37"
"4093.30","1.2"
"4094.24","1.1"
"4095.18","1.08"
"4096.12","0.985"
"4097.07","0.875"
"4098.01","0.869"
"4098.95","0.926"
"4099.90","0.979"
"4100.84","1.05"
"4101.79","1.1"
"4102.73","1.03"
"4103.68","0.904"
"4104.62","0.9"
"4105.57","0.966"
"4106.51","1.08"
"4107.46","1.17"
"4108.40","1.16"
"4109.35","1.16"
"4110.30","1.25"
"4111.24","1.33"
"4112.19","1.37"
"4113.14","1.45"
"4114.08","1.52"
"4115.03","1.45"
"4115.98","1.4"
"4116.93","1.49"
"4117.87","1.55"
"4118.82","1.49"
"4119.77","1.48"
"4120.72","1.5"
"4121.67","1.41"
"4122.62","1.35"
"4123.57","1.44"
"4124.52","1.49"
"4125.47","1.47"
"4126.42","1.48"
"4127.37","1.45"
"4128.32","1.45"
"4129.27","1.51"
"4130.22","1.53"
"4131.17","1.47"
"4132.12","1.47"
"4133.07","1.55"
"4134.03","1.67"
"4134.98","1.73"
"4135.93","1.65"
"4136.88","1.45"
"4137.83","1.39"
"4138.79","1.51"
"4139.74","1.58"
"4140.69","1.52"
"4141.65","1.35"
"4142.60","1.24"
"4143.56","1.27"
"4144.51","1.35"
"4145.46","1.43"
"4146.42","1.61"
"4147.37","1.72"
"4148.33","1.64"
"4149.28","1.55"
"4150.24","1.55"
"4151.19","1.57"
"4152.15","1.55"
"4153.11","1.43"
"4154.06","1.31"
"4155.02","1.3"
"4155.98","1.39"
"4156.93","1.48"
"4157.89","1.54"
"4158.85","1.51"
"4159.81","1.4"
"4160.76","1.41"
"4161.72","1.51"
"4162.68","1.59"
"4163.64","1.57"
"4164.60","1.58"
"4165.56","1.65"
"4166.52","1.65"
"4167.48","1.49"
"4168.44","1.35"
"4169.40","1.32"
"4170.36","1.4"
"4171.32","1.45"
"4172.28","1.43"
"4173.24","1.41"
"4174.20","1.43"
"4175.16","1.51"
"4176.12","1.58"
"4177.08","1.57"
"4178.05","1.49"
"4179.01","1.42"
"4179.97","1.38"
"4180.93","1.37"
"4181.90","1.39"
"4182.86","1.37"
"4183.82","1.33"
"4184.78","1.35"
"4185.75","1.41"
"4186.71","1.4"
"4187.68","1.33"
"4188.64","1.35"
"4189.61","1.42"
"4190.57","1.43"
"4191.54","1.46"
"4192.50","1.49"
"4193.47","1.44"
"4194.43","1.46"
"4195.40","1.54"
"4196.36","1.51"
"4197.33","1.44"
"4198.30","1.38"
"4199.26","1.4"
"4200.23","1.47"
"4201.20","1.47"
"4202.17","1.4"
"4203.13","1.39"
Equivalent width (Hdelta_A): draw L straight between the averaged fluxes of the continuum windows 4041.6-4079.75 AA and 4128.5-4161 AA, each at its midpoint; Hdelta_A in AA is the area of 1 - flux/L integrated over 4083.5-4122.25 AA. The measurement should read 7.17 AA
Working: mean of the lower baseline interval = 1.58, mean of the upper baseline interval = 1.49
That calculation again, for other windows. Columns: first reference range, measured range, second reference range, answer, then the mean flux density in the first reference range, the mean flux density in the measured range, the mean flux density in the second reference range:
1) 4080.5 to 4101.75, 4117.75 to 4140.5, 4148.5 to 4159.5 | -1.85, 1.26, 1.5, 1.47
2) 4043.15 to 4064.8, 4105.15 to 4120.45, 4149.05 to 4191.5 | 1.64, 1.54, 1.34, 1.45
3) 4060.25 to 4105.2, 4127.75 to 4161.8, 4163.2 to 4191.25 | -1.49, 1.39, 1.49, 1.44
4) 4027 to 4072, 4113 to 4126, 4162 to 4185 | 0.30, 1.54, 1.46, 1.46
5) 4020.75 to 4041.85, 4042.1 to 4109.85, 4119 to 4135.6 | 2.58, 1.45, 1.42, 1.5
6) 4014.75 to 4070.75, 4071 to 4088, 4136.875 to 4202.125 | -0.15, 1.53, 1.52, 1.46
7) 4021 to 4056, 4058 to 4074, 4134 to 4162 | -1.58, 1.5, 1.64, 1.48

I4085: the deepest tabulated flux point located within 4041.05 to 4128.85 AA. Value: 0.869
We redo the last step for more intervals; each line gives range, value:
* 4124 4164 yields 1.24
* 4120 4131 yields 1.35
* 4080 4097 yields 0.985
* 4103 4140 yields 0.9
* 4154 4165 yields 1.3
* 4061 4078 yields 1.45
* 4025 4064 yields 1.25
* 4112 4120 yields 1.37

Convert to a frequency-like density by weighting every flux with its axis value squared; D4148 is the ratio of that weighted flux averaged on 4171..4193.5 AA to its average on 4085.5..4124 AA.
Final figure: 1.18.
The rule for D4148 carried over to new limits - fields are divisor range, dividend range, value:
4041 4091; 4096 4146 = 0.89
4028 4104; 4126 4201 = 1.06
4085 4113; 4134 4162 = 1.30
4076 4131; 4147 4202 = 1.14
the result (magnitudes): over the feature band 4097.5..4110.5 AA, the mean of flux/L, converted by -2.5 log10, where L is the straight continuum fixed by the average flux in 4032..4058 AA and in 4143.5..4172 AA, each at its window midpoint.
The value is 0.41 mag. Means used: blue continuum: 1.52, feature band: 1.03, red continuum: 1.49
